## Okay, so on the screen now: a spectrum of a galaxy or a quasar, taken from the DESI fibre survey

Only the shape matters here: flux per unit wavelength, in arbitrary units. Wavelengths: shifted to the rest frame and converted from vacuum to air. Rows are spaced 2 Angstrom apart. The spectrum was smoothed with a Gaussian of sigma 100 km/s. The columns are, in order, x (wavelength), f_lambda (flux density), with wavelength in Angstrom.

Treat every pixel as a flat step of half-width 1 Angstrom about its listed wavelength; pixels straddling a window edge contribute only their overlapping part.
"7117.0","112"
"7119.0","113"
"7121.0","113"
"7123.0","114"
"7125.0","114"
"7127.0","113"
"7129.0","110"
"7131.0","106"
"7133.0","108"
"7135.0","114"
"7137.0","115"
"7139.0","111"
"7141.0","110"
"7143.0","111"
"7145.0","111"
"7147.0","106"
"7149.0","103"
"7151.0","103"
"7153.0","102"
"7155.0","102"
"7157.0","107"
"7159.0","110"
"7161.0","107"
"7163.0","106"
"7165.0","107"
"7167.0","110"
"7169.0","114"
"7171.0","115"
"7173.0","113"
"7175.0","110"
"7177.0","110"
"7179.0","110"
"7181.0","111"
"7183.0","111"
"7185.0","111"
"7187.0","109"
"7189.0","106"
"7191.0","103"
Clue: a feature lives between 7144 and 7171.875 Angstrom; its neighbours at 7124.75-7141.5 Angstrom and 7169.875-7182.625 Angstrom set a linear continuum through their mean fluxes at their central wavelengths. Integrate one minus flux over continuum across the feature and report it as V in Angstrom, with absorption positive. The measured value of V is 1.0 Angstrom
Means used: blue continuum 111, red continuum 112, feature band 107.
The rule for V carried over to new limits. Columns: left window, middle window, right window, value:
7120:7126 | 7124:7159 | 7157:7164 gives 0.6 Angstrom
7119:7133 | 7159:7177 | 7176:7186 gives 0.1 Angstrom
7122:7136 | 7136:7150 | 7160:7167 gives 0.0 Angstrom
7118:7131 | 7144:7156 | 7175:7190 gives 0.7 Angstrom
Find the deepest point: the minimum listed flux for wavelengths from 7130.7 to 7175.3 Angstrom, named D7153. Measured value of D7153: 102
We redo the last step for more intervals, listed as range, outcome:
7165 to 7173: 107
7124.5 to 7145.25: 106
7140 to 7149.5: 103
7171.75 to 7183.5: 110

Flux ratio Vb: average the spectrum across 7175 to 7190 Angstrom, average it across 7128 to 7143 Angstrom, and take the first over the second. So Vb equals 0.99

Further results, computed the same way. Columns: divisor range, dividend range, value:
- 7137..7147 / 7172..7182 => 1.00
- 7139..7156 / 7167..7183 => 1.05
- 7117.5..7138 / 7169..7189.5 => 0.99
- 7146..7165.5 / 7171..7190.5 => 1.05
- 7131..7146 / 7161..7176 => 0.99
